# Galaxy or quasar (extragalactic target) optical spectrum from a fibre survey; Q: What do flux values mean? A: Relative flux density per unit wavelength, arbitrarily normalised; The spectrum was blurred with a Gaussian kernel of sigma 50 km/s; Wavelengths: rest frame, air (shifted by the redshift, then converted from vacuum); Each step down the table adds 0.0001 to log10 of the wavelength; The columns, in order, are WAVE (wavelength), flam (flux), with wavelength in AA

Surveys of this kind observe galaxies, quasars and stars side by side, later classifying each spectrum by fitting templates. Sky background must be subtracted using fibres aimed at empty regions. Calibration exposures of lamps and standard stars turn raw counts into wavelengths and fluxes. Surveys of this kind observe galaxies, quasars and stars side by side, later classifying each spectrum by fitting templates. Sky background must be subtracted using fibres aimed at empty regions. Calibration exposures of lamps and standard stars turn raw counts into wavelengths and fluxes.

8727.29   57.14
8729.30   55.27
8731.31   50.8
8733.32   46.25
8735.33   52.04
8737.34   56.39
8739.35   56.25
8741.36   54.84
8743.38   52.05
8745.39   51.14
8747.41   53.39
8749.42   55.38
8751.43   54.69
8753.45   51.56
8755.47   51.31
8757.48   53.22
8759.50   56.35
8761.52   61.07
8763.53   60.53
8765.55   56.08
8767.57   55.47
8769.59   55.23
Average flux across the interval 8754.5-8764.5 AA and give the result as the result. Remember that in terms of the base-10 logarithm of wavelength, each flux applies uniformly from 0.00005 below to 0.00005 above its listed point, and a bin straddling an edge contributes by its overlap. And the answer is 56.5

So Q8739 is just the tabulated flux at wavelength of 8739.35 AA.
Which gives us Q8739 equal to 56.25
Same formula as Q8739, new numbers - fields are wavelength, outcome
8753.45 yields 51.56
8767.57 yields 55.47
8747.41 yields 53.39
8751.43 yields 54.69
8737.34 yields 56.39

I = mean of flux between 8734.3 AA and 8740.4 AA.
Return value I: 54.9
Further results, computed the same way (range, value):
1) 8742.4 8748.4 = 52.2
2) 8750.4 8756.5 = 52.6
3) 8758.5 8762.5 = 58.7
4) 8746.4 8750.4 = 54.4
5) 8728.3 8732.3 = 53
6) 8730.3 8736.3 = 49.7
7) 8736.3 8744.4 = 54.9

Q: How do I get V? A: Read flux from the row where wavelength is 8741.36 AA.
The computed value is 54.84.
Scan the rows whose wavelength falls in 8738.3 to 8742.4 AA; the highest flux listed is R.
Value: 56.25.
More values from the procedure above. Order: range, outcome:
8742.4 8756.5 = 55.38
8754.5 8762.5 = 61.07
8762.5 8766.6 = 60.53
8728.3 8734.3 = 55.27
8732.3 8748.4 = 56.39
